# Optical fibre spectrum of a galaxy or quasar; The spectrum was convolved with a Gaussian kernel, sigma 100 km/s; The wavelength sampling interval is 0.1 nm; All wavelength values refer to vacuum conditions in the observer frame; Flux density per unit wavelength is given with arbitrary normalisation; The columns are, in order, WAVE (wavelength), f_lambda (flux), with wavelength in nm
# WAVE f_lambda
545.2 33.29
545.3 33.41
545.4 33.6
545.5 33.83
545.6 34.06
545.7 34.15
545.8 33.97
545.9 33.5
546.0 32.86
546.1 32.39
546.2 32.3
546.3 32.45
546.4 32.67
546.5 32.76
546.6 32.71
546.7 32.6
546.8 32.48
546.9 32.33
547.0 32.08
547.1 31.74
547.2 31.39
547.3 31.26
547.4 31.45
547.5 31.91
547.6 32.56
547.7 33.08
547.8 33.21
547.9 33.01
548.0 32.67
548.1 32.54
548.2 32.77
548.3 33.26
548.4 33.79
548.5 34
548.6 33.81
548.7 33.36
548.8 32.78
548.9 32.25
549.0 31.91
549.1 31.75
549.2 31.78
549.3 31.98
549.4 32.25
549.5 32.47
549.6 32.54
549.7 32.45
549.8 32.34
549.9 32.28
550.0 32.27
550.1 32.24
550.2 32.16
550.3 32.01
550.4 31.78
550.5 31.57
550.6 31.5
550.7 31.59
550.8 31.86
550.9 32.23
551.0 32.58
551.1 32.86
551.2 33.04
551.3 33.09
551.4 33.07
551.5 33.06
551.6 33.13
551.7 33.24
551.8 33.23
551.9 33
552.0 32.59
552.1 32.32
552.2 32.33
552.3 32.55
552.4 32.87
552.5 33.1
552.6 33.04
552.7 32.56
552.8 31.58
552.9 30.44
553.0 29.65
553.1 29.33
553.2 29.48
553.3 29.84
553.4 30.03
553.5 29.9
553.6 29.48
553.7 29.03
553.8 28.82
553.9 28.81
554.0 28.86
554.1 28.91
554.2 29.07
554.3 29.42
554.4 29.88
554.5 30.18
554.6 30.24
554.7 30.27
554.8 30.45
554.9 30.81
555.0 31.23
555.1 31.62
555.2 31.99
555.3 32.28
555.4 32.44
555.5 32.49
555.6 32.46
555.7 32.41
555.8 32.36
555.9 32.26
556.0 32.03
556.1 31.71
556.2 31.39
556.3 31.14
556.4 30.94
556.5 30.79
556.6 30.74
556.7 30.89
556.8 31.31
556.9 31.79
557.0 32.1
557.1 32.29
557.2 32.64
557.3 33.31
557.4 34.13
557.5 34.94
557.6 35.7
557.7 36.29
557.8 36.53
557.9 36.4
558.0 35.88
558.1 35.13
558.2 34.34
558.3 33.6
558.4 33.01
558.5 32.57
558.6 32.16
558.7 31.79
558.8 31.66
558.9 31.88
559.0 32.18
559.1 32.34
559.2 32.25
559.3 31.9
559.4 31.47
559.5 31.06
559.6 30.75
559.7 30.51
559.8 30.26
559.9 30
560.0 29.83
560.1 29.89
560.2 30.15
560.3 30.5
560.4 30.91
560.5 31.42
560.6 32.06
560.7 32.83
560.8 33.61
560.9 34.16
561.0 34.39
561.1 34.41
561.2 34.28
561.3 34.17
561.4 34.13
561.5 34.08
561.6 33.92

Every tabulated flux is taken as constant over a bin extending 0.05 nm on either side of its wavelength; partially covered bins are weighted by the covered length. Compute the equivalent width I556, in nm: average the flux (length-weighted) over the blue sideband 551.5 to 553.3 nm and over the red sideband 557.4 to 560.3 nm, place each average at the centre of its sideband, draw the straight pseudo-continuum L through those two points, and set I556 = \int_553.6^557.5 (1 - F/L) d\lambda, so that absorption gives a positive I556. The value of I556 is 0.14 nm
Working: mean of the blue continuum 32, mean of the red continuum 32.6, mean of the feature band 31.2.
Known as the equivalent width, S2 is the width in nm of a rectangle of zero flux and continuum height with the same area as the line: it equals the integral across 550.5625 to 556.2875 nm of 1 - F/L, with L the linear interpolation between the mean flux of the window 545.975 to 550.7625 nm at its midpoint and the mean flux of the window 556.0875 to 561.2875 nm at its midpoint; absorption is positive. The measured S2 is 0.18 nm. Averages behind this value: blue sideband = 32.4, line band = 31.4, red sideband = 32.5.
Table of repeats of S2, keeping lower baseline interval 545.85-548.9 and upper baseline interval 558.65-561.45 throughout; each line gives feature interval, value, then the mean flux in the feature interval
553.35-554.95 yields 0.131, 29.6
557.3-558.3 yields -0.100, 35.3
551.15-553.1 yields -0.003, 32.4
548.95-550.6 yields 0.022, 32.1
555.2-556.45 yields 0.008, 32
